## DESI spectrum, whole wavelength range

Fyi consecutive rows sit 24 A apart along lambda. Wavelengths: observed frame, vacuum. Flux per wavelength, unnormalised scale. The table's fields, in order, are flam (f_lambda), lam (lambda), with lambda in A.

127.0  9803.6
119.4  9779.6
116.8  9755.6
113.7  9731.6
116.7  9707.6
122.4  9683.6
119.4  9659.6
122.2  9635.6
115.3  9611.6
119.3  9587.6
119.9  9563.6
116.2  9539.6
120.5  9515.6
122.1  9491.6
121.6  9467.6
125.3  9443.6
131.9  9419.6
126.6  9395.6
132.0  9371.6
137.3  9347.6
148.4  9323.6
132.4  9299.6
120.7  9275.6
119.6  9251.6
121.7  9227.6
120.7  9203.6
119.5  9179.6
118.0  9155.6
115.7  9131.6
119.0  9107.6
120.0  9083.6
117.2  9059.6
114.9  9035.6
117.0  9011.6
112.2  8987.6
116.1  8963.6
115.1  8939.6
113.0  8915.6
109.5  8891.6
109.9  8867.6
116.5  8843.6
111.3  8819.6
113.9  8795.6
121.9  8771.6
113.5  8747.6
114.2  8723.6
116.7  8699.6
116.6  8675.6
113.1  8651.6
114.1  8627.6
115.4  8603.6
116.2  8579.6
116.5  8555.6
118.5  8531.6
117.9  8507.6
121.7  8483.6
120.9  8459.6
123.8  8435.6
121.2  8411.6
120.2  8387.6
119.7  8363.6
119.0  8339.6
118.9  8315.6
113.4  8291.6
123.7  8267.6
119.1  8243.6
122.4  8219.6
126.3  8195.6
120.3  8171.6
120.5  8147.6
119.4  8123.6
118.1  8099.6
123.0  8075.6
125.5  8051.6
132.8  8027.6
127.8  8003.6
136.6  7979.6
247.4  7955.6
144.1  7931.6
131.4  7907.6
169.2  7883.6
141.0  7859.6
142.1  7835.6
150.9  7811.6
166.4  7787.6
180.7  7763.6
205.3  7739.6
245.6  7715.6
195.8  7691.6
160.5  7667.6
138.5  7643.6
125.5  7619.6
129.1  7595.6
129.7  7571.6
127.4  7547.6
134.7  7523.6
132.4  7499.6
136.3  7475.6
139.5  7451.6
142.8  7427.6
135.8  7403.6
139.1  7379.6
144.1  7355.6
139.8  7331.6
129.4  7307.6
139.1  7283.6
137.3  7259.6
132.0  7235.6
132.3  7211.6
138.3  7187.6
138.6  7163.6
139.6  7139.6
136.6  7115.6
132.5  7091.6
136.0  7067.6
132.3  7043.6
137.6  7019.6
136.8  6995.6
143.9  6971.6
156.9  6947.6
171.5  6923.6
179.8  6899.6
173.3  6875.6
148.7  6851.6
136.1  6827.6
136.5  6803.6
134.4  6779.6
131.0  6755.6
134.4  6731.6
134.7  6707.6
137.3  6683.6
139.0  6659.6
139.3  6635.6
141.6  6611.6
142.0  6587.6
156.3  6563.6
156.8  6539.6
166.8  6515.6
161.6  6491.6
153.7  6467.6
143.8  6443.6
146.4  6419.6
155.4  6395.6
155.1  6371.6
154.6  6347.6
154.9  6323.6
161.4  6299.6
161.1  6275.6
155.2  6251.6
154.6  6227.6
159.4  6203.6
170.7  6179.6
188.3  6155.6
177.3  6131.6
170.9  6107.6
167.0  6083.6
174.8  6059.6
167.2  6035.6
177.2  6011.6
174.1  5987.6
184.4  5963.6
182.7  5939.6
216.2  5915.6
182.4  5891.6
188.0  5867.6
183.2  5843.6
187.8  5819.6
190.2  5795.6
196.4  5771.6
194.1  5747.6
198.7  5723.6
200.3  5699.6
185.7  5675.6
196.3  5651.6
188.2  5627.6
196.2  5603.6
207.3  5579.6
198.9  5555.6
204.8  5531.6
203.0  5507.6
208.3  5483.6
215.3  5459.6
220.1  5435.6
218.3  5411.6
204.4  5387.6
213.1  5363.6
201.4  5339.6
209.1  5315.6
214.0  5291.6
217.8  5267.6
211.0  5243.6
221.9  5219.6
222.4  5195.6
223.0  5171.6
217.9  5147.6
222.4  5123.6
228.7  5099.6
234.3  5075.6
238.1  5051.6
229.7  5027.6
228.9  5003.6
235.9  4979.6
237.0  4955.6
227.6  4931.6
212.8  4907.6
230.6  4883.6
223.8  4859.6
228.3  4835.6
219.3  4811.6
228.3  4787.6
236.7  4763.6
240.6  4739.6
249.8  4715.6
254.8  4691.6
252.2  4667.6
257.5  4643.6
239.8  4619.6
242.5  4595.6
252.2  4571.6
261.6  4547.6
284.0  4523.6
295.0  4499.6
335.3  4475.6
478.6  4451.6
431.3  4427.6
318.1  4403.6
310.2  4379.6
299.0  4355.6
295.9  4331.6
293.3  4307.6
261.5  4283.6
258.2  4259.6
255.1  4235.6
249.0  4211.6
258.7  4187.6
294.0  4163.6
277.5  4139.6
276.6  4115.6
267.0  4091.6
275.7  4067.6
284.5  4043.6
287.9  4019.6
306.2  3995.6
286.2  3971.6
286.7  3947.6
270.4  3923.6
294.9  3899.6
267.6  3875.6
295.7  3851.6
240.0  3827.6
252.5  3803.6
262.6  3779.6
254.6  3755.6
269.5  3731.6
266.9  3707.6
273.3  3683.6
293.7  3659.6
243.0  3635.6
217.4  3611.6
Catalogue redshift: 0.59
